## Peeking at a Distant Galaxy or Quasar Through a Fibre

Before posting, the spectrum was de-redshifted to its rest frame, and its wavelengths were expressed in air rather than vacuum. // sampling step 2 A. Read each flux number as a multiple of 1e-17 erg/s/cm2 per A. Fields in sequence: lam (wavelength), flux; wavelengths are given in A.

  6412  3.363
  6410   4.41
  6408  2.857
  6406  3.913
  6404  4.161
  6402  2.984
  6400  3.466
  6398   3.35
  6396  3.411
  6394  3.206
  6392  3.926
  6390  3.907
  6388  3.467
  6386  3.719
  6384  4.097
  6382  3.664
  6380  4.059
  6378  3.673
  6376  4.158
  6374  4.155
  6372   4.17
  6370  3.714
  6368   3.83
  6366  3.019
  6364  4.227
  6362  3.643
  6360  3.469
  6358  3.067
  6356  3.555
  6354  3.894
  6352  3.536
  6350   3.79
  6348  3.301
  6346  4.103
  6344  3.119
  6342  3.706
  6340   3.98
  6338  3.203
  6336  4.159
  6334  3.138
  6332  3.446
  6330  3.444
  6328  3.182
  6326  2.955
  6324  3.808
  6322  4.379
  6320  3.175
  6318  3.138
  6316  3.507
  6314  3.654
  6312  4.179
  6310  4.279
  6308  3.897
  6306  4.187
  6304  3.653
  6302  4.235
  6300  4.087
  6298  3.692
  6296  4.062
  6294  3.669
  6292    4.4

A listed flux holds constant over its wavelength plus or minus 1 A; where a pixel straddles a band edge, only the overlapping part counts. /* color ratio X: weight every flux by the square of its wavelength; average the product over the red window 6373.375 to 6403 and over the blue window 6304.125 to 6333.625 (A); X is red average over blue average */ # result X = 1.03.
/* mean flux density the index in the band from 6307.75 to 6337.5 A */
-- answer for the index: 3.61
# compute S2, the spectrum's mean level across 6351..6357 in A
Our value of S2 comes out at 3.66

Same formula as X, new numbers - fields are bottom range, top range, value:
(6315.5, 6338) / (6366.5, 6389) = 1.13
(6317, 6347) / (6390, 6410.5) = 1.03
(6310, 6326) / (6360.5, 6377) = 1.06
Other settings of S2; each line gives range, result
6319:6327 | 3.58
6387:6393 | 3.77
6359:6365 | 3.78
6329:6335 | 3.34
